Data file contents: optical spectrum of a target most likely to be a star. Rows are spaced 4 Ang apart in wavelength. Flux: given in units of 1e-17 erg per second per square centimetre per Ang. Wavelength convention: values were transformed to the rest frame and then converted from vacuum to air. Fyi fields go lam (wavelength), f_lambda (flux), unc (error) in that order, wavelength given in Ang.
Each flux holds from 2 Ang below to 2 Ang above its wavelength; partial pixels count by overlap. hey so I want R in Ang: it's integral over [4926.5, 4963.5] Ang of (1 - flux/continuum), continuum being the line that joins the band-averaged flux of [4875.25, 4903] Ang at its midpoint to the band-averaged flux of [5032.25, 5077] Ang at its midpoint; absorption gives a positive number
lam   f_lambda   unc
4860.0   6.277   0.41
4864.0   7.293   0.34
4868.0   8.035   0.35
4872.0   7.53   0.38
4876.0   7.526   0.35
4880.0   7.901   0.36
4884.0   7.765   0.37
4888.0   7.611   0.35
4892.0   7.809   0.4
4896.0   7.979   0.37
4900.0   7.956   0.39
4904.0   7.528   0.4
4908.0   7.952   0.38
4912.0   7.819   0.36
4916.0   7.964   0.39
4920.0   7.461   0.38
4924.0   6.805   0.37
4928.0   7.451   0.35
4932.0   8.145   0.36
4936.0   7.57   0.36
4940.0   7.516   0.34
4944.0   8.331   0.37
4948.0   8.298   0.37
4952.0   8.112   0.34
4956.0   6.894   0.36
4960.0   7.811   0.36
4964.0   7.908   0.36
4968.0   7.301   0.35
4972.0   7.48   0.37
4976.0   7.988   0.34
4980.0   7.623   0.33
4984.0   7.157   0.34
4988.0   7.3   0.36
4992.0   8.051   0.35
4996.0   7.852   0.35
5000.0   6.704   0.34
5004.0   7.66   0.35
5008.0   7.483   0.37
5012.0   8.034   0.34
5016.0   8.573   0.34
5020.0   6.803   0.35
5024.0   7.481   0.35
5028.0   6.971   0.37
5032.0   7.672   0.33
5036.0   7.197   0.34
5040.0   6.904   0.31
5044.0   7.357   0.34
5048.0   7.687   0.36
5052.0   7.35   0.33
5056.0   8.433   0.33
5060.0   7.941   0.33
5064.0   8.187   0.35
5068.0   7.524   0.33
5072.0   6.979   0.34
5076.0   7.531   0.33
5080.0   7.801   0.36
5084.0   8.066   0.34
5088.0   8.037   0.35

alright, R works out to -0.4 Ang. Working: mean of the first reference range 7.79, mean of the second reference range 7.56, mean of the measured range 7.8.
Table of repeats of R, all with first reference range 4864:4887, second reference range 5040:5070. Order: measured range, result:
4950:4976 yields 0.3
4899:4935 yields 0.2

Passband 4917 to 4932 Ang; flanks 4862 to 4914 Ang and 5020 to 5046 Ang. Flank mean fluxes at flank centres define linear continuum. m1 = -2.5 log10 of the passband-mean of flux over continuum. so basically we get 0.03 mag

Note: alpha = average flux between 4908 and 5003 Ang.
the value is 7.64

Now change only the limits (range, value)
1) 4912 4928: 7.47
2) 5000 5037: 7.51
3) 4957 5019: 7.64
